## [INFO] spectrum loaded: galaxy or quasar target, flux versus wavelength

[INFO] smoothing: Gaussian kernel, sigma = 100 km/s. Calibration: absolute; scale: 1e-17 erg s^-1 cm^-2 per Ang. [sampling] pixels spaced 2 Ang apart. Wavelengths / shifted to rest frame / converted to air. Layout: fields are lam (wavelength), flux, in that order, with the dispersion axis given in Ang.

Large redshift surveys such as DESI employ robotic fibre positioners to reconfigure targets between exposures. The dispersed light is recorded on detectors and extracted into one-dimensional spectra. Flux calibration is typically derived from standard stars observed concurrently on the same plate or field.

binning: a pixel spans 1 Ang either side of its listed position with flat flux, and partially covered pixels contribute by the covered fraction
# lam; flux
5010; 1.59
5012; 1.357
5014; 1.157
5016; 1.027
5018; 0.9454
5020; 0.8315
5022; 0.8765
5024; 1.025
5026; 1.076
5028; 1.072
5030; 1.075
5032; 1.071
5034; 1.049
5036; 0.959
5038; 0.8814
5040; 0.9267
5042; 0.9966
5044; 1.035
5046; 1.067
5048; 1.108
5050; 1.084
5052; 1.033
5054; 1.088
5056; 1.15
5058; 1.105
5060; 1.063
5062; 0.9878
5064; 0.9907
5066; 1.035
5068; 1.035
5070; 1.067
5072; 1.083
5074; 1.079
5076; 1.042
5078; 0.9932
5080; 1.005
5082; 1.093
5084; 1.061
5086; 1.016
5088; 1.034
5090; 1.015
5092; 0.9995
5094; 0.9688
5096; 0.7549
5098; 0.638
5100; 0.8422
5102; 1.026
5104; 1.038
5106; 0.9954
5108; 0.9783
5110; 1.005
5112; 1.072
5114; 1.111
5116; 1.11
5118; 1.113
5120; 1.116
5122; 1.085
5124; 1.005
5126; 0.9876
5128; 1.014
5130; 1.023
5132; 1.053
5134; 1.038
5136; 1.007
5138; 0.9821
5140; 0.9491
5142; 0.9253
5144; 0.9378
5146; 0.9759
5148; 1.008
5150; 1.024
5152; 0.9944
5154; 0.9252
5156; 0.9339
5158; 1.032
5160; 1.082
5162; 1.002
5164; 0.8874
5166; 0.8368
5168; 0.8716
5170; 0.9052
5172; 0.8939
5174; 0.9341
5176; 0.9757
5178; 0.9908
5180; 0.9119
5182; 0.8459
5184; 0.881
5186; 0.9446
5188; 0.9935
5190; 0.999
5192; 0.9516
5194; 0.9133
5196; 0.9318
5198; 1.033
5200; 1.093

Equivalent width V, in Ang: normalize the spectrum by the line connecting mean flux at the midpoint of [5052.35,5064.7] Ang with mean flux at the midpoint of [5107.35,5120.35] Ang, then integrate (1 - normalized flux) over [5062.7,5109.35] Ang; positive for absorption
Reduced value 3.4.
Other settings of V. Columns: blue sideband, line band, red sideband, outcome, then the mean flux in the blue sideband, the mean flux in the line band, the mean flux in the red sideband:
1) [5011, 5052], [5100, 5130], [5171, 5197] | -1.9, 1.03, 1.04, 0.936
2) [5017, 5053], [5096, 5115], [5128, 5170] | 0.6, 1.01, 0.956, 0.974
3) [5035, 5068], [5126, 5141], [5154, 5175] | -0.7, 1.03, 1.01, 0.937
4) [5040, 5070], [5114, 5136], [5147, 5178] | -1.5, 1.05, 1.05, 0.955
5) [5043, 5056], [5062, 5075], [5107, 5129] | 0.3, 1.08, 1.04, 1.05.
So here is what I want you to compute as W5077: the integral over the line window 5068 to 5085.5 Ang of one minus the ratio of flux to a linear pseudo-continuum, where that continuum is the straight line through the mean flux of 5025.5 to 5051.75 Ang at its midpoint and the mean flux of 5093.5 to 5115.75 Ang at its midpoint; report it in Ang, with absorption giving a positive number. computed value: -1.16 Ang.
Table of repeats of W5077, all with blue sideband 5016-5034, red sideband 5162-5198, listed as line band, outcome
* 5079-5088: -0.64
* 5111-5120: -1.37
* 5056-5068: -0.76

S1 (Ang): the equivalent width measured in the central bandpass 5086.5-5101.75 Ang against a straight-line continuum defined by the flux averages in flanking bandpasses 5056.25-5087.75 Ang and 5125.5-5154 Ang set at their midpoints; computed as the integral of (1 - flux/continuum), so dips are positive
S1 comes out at 1.9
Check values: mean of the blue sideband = 1.05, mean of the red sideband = 0.992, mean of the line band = 0.904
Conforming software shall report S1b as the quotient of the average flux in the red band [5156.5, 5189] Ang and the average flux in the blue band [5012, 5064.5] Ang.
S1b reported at 0.91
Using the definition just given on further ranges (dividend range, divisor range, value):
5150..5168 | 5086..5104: 1.04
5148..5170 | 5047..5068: 0.90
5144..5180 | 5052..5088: 0.91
